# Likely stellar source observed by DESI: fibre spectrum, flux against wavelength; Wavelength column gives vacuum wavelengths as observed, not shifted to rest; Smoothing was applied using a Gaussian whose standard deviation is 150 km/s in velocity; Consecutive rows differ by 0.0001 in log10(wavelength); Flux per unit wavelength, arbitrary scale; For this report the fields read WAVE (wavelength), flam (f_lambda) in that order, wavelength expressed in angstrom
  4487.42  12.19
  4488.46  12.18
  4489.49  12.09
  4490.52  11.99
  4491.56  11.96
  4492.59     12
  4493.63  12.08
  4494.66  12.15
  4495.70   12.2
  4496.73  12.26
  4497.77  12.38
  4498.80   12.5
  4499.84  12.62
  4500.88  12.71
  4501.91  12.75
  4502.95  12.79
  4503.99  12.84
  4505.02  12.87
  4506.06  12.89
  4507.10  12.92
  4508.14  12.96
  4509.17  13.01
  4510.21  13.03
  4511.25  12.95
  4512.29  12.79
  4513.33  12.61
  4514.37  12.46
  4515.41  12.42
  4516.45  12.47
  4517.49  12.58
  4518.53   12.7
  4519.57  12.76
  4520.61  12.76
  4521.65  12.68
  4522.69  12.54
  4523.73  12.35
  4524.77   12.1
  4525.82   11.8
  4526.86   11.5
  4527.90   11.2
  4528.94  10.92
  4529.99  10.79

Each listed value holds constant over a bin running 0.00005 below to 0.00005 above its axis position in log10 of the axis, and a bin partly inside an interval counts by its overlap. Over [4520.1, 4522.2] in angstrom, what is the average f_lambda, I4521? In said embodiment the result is 12.7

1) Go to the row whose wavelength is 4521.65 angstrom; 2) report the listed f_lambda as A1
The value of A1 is 12.68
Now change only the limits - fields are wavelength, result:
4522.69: 12.54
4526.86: 11.5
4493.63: 12.08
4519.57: 12.76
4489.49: 12.09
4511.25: 12.95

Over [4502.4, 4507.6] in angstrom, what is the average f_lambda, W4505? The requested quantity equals 12.9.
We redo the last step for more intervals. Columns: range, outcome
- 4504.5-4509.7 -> 12.9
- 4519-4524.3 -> 12.6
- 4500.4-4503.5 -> 12.8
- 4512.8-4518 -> 12.5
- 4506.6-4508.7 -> 13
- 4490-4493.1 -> 12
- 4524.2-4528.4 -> 11.7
